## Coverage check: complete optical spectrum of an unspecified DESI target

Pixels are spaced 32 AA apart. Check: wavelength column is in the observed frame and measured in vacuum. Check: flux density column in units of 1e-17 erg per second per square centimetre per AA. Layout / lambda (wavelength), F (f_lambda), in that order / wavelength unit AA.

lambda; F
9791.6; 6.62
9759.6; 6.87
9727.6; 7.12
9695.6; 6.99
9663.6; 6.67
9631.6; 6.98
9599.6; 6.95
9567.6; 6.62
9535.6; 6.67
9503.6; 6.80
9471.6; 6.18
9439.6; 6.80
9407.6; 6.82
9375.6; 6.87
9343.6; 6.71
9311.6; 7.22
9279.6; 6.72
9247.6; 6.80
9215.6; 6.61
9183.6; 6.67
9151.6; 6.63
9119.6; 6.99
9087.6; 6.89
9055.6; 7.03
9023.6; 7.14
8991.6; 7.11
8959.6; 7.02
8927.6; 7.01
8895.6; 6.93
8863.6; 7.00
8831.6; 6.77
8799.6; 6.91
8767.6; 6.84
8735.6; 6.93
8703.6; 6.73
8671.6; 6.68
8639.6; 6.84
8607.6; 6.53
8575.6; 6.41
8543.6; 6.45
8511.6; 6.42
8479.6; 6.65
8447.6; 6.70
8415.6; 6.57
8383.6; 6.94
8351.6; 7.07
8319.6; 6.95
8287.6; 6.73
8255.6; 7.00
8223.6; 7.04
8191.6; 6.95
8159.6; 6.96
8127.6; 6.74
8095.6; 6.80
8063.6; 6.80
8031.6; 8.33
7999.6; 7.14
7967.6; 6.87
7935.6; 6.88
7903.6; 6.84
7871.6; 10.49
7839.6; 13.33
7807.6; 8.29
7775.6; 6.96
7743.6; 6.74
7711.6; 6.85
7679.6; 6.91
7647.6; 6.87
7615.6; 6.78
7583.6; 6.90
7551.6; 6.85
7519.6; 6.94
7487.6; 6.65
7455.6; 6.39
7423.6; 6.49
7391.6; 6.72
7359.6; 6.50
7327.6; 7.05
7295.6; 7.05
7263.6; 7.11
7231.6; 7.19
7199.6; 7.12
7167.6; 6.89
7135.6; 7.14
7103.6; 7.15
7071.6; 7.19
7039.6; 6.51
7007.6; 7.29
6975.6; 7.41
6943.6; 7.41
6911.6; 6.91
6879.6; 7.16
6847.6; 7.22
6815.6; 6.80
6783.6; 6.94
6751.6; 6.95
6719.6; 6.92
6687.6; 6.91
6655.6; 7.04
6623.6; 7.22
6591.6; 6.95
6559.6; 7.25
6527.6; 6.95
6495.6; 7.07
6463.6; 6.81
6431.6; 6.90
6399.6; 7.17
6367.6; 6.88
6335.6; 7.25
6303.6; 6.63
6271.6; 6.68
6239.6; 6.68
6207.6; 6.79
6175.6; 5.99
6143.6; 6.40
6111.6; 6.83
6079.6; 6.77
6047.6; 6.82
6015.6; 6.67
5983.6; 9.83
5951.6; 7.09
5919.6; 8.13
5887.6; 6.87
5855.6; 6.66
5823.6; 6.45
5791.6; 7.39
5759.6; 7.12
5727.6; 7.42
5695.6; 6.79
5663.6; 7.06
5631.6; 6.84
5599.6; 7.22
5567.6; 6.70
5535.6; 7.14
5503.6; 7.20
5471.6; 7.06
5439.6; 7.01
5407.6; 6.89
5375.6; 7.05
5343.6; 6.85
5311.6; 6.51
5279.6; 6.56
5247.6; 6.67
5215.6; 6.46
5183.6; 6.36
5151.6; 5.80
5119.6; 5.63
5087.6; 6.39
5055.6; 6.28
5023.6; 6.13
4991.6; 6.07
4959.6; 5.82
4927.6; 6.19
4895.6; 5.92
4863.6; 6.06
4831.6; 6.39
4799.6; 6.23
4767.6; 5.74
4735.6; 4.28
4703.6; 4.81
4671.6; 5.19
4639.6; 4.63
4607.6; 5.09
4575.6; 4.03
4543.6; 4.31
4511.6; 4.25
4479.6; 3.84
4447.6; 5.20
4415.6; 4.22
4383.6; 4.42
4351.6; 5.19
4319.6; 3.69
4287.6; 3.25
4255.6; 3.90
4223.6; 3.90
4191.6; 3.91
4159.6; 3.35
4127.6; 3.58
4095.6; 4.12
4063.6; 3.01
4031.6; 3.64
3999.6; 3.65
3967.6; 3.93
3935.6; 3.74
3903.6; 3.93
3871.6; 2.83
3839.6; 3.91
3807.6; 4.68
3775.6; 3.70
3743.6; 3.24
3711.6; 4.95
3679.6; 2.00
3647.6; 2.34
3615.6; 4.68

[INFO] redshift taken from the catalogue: 0.193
